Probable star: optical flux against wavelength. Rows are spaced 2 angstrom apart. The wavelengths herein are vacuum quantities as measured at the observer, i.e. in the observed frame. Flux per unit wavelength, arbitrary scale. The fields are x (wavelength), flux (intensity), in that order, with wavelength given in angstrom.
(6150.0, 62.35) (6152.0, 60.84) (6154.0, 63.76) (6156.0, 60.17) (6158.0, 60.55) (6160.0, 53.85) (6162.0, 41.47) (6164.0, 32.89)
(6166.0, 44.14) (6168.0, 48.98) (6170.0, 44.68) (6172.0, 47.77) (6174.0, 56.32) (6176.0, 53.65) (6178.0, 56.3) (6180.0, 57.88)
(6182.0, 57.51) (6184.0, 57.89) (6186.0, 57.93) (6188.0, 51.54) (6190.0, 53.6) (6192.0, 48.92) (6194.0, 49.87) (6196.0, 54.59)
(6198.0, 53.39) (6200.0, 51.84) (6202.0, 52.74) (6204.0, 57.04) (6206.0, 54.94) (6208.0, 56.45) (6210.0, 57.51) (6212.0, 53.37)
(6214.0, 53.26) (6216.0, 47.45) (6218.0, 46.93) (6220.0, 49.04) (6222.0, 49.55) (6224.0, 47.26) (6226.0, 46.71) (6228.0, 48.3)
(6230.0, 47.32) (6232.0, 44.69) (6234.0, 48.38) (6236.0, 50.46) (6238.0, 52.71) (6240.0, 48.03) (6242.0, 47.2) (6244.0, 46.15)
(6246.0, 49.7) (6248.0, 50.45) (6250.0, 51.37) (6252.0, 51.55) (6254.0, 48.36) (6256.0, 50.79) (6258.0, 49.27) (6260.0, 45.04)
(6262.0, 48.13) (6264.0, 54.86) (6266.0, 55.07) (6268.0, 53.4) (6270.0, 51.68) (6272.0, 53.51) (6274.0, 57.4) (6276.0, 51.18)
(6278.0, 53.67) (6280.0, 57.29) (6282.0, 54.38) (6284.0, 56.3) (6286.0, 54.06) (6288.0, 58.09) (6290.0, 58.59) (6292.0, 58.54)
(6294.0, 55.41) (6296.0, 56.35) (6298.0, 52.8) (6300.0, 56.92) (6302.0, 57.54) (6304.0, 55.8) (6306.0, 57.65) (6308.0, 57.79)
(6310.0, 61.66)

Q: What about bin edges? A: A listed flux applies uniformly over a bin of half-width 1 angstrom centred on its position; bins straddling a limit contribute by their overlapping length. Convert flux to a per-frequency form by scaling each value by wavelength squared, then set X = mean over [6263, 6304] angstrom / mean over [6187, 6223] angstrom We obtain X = 1.08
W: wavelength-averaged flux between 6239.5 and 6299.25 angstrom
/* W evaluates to 52.7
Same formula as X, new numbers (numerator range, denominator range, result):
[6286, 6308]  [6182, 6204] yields 1.09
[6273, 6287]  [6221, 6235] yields 1.18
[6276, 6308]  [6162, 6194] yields 1.14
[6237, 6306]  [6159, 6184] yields 1.10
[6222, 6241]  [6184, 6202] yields 0.92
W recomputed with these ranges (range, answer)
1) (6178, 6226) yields 53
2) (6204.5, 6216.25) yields 54.4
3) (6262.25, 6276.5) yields 53.7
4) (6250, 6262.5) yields 49.1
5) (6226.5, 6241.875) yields 48.4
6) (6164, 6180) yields 49.7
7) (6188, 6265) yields 50.5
